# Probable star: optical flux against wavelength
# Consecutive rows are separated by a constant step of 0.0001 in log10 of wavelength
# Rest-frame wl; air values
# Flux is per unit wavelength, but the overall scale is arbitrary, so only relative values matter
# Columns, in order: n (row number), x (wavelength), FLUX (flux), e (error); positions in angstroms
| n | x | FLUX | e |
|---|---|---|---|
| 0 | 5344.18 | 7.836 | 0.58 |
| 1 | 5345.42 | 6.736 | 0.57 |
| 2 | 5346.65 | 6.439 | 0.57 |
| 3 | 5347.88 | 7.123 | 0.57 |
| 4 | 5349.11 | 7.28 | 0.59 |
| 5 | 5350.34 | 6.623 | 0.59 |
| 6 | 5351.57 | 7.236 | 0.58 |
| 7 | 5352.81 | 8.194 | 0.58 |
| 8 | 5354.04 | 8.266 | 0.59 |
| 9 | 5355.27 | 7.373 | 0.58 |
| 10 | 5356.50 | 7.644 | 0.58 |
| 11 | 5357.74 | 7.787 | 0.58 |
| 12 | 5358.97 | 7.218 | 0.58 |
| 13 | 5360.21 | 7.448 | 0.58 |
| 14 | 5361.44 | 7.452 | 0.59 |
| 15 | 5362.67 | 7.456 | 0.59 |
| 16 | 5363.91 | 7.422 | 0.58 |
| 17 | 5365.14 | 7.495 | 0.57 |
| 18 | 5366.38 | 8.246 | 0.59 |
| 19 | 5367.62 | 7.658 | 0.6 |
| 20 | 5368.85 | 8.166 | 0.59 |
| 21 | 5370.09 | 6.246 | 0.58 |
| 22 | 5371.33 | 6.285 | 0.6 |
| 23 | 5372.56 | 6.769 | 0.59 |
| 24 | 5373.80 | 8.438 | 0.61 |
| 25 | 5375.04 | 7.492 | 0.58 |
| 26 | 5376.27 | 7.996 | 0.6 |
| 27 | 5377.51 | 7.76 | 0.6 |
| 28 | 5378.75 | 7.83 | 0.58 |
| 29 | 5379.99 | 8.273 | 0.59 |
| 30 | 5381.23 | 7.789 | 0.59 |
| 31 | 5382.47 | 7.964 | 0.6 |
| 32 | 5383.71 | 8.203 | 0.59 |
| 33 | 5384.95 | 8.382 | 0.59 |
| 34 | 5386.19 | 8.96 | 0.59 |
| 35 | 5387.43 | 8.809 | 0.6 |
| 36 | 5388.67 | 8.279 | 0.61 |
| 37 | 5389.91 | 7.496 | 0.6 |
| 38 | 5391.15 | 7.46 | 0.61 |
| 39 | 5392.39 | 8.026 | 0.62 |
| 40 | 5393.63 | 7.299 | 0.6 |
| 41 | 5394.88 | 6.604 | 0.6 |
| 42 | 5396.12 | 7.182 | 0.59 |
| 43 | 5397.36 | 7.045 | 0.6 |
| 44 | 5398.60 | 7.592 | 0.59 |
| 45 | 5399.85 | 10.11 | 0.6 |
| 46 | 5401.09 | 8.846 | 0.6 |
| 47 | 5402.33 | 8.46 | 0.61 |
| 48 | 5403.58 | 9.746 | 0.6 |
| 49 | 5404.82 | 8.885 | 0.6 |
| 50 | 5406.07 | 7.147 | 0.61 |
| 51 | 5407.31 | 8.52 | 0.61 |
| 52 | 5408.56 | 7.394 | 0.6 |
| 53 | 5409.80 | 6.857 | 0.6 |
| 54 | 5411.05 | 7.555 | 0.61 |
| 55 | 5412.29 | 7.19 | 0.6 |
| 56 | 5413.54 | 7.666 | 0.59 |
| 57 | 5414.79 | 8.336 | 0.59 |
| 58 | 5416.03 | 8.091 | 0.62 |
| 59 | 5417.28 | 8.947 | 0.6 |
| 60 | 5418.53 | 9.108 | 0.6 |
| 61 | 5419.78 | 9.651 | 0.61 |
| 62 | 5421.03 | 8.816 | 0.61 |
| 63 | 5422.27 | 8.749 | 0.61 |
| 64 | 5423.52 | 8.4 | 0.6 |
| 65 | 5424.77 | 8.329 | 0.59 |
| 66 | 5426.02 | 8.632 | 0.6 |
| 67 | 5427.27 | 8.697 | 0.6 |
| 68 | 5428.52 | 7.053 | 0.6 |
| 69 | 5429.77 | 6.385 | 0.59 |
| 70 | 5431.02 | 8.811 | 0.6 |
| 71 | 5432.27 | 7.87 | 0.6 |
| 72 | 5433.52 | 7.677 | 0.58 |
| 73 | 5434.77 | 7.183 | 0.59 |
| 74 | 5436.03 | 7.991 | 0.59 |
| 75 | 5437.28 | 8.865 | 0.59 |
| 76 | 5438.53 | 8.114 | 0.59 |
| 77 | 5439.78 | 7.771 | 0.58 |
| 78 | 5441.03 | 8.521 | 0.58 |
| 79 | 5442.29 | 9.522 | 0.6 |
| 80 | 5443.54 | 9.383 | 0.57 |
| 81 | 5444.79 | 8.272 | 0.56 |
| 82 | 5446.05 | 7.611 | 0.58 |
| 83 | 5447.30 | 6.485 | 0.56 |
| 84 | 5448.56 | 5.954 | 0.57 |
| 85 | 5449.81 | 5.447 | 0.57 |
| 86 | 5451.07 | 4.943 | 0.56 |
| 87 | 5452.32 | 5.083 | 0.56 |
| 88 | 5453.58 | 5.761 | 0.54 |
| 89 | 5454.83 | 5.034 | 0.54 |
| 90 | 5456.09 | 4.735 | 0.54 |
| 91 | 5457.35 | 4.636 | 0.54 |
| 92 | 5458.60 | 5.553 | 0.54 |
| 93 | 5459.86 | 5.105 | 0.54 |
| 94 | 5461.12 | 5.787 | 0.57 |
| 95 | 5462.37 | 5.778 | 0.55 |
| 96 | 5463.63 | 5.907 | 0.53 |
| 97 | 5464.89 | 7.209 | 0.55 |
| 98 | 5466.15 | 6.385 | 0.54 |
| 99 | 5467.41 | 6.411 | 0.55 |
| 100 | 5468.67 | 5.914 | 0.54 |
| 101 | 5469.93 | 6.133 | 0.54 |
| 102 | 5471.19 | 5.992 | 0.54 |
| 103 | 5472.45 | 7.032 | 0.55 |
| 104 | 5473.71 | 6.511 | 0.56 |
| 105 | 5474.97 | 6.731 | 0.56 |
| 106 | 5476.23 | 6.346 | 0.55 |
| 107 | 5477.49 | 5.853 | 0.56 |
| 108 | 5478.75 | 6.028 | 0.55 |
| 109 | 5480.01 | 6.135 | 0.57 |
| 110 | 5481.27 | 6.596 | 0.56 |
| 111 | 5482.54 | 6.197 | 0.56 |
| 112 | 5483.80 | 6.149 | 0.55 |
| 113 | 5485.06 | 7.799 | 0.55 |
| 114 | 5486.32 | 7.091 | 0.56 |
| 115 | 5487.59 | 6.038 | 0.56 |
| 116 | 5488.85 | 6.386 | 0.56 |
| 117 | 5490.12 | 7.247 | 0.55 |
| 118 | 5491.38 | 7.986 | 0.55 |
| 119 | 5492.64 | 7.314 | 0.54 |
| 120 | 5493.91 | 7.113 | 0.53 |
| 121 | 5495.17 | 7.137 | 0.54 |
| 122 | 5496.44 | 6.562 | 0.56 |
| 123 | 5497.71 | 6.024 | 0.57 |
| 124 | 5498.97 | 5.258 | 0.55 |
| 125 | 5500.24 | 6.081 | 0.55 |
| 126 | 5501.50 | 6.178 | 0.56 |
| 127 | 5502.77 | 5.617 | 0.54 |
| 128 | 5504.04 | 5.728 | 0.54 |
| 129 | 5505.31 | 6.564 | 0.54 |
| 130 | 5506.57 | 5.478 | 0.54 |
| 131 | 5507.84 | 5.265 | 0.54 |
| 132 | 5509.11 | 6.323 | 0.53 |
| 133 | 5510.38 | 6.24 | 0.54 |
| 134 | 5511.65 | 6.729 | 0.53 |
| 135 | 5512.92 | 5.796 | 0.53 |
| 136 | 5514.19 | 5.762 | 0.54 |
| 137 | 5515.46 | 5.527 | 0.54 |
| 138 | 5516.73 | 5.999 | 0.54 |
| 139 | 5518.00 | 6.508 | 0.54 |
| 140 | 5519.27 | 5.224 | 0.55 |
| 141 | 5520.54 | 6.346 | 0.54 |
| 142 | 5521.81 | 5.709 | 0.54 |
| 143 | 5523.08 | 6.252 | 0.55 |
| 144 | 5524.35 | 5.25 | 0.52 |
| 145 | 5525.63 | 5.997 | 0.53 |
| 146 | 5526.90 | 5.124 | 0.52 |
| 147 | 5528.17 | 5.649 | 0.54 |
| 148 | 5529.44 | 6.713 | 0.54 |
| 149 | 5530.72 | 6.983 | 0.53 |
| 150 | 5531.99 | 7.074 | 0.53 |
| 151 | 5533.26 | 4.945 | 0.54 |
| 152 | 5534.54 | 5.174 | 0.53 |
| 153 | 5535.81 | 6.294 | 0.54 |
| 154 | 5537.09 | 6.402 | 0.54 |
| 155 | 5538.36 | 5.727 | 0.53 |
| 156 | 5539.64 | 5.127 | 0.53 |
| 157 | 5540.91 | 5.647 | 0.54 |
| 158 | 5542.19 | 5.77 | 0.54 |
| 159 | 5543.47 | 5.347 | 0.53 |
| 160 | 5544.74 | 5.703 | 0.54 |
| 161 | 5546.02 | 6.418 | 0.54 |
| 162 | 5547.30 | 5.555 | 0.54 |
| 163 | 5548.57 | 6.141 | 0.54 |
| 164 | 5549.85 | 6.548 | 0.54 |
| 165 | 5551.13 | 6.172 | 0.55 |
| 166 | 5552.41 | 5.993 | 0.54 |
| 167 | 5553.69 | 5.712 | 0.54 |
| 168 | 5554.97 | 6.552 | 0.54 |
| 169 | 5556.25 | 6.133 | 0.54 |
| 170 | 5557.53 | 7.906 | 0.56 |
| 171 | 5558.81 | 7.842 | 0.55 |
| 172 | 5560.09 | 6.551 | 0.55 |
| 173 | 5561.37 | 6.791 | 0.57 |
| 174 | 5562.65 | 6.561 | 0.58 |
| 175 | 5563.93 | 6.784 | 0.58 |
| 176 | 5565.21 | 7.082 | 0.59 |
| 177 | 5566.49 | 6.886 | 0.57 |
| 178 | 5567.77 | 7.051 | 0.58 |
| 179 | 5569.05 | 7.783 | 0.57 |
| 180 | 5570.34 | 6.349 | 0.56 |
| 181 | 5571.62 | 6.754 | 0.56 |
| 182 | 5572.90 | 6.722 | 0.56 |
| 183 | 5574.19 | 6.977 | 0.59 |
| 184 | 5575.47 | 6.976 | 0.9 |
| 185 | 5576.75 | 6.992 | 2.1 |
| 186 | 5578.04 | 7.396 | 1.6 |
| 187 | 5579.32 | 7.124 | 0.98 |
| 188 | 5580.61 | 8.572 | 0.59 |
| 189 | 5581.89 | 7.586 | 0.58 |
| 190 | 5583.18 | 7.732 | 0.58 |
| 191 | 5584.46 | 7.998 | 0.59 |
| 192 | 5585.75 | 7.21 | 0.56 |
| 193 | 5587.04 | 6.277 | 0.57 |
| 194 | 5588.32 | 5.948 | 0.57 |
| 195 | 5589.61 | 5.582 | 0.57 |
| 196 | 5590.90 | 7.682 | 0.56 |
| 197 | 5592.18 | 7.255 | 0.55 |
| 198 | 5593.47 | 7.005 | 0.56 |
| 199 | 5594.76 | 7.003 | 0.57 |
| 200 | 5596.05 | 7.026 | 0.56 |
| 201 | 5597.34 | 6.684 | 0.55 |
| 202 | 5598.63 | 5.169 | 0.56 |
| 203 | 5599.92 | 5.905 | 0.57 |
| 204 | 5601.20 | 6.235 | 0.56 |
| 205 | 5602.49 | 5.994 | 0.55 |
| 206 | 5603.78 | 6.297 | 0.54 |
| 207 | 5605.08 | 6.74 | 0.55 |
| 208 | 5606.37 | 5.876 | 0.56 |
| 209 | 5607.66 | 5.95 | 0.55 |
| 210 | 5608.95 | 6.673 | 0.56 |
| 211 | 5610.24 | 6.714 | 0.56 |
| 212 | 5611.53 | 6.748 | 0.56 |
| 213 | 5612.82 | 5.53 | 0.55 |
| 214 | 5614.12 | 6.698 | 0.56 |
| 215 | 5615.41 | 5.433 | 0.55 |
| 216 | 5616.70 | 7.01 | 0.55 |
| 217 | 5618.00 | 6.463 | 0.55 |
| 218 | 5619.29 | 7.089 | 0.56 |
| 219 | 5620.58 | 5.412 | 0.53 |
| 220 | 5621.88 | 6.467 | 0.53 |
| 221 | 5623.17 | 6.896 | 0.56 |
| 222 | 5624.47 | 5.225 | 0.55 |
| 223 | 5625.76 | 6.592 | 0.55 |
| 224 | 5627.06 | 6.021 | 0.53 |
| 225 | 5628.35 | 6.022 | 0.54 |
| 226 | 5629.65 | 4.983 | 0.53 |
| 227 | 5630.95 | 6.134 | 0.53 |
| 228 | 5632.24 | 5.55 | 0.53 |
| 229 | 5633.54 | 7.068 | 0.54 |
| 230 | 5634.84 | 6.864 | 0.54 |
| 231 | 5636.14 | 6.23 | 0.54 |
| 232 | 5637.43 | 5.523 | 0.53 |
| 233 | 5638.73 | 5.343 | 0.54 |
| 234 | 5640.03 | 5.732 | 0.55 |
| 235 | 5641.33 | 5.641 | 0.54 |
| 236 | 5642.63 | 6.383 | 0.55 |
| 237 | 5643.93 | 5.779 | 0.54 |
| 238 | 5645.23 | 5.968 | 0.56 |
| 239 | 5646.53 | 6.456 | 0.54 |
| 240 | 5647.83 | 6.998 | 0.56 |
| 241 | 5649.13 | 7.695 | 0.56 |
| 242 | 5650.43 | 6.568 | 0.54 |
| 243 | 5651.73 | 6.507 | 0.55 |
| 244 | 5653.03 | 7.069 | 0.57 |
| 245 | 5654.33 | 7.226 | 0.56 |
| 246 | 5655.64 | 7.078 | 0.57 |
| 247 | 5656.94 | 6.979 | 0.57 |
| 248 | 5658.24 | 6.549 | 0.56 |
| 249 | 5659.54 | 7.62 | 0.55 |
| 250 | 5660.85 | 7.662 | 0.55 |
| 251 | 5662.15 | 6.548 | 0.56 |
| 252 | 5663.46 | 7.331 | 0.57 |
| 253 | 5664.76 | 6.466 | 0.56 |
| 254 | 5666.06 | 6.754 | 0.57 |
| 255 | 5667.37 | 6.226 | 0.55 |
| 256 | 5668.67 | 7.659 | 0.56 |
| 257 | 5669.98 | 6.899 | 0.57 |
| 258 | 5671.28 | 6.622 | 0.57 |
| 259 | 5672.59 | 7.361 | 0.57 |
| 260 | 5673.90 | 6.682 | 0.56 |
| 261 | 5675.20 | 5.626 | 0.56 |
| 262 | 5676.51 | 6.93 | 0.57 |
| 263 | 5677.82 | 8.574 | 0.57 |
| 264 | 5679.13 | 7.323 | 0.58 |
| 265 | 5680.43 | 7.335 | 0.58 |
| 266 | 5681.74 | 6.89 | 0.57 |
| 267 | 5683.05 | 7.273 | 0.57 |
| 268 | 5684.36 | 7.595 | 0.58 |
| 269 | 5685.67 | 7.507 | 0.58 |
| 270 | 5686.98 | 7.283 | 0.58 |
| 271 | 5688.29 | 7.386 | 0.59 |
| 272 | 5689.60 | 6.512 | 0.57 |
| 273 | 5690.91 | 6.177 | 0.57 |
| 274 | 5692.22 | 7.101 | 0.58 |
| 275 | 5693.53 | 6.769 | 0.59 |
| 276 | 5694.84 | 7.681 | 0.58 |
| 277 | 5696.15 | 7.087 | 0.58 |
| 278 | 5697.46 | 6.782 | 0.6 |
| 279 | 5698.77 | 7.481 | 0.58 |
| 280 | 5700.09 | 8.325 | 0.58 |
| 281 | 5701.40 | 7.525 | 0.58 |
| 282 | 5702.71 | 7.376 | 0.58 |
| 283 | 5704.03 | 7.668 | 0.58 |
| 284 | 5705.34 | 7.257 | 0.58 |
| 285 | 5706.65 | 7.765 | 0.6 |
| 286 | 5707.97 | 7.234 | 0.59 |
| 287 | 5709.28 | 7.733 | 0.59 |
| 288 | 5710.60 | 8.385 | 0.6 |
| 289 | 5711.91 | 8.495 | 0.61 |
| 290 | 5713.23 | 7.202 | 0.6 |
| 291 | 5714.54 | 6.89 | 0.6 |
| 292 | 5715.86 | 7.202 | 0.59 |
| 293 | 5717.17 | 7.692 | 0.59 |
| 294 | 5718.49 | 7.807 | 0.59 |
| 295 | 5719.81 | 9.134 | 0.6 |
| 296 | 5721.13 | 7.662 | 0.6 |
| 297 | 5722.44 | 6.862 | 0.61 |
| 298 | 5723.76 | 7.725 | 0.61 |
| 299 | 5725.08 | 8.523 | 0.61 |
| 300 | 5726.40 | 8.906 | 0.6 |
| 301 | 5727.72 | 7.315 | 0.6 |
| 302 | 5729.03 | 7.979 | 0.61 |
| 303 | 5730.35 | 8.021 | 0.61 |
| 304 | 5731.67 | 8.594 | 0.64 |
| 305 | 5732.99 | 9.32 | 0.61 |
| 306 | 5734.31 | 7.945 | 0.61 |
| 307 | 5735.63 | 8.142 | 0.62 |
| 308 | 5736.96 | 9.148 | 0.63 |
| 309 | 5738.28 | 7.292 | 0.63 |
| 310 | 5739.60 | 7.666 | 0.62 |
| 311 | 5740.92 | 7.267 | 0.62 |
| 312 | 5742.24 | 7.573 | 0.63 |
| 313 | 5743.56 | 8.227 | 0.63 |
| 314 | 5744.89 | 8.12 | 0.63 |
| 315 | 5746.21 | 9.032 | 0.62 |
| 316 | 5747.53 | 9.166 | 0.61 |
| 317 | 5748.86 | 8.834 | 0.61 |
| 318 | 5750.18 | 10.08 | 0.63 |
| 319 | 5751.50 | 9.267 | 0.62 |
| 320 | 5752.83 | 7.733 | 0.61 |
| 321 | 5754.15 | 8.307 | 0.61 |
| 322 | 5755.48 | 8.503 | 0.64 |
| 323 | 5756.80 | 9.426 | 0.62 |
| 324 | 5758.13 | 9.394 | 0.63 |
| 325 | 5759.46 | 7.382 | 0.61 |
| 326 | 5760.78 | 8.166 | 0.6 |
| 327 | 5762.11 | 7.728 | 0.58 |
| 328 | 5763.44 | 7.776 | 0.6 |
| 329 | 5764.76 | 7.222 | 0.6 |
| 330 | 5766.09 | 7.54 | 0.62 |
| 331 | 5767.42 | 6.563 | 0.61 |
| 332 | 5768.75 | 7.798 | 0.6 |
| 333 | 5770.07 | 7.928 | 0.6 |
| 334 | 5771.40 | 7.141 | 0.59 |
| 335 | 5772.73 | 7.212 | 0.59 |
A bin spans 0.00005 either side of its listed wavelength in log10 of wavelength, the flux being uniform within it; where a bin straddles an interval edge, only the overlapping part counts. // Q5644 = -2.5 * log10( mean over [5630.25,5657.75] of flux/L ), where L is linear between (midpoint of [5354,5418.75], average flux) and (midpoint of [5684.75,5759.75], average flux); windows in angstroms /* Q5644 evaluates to 0.225 mag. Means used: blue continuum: 7.85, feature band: 6.42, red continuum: 7.91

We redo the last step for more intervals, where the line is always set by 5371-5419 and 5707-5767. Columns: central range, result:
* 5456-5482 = 0.30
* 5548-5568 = 0.20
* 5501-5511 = 0.33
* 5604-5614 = 0.26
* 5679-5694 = 0.14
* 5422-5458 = 0.10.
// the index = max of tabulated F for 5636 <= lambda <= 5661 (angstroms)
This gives 7.695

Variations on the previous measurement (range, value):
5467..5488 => 7.799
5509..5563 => 7.906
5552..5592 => 8.572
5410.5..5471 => 9.651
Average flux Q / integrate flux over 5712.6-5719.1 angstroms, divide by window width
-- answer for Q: 7.36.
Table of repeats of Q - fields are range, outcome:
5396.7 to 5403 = 8.41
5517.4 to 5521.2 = 6.02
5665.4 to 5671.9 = 6.84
